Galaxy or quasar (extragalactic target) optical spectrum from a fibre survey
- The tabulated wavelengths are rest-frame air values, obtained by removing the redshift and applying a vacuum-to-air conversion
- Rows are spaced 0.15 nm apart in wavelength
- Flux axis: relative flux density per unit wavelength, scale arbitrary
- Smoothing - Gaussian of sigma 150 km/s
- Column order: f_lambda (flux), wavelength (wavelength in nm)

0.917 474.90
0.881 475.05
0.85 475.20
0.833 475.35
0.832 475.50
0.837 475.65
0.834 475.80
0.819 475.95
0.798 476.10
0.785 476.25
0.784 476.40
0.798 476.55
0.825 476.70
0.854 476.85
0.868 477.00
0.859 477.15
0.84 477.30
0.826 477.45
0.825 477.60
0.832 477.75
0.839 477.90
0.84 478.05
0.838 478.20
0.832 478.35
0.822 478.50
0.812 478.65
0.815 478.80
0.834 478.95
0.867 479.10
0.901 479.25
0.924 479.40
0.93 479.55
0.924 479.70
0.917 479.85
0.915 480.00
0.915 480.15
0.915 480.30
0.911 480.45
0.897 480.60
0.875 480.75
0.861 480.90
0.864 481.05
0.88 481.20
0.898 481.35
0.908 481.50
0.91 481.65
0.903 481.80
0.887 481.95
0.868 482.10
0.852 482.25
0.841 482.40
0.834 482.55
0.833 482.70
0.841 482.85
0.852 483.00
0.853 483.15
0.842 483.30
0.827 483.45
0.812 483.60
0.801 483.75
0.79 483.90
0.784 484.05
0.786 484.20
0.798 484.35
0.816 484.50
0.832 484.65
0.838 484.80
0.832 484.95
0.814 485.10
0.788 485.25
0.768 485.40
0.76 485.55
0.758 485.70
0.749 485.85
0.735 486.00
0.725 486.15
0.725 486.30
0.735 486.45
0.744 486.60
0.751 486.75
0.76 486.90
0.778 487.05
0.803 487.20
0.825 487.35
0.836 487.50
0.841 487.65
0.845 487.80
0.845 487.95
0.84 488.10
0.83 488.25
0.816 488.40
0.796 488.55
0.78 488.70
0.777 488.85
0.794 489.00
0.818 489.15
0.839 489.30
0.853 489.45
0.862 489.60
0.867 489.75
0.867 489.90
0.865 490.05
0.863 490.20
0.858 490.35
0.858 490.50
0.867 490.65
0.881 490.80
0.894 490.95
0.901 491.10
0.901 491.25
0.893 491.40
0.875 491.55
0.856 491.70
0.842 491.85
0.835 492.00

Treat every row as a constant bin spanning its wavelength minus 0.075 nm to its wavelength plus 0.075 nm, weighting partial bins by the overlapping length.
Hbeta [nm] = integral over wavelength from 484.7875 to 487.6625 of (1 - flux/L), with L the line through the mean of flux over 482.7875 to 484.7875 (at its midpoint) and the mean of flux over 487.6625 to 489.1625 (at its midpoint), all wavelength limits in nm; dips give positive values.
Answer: 0.14 nm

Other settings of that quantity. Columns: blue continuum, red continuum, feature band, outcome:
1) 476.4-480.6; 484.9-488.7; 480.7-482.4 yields -0.095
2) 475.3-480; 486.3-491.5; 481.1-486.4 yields 0.102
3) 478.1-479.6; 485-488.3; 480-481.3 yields -0.080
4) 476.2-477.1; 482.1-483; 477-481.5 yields -0.210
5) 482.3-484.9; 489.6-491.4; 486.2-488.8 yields 0.172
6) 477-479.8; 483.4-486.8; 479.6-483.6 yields -0.280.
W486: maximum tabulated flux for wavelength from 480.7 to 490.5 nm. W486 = 0.91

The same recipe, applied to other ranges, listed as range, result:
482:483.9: 0.868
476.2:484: 0.93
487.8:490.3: 0.867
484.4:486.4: 0.838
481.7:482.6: 0.903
